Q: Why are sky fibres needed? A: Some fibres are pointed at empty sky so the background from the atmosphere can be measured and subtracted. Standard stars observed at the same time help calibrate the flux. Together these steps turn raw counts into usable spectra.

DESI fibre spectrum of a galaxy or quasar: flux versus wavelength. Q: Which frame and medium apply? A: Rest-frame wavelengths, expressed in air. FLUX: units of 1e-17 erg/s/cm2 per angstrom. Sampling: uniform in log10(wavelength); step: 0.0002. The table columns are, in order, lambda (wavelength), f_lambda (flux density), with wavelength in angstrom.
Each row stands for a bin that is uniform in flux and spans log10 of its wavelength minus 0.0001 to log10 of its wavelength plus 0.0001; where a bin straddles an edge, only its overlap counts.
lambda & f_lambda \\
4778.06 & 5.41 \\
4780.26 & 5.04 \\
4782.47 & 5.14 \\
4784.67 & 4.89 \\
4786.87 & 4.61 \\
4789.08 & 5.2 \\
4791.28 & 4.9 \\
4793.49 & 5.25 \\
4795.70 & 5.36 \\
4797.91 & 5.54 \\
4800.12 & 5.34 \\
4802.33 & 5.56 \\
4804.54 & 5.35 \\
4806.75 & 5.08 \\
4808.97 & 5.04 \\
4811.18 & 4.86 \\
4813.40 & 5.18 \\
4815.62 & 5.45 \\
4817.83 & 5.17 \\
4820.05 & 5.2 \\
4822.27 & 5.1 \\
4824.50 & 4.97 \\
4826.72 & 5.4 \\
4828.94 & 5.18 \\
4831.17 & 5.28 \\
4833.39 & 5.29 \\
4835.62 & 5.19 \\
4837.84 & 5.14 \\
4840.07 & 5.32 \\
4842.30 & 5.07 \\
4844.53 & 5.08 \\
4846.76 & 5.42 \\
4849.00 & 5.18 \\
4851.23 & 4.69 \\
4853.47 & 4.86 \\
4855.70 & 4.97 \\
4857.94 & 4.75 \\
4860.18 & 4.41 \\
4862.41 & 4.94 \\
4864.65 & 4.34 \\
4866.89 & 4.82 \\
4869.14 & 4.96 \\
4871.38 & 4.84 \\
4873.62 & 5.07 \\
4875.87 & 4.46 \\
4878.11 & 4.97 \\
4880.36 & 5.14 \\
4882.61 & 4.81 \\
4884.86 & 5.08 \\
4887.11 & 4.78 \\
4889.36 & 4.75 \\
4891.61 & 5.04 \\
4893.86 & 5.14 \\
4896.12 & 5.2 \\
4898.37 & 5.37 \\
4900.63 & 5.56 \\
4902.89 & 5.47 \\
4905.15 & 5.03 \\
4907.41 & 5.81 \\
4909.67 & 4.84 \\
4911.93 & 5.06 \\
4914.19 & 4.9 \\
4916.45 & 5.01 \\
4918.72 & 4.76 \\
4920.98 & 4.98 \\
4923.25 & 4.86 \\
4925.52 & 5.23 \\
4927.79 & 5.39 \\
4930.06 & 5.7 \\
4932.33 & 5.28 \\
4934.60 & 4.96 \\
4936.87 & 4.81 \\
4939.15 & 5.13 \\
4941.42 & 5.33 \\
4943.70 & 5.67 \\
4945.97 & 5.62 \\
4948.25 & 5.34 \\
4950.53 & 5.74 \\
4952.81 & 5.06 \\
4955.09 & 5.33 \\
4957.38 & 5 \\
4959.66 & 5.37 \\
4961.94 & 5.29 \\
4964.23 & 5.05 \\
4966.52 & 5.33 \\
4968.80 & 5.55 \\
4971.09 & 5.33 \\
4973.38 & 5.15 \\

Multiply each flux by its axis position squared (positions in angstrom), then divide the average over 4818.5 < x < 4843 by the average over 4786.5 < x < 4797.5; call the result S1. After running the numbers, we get 1.03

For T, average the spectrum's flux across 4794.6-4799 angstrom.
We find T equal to 5.45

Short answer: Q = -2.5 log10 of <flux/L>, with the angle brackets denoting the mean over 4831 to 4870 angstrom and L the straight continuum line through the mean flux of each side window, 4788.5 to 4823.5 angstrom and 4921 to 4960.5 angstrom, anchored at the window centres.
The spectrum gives 0.056 mag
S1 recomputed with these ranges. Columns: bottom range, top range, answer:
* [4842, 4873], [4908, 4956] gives 1.10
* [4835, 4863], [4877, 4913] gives 1.05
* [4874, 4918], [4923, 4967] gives 1.06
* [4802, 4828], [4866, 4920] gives 1.00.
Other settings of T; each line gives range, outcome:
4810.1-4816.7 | 5.16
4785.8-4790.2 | 4.91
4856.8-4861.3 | 4.59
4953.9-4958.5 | 5.16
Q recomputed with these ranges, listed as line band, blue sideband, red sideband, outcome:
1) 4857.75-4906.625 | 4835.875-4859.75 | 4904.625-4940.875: 0.02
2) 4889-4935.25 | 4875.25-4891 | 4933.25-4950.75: -0.02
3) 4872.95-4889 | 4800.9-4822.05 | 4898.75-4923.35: 0.06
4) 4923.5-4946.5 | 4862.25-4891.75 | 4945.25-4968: -0.02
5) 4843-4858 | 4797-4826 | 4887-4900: 0.03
